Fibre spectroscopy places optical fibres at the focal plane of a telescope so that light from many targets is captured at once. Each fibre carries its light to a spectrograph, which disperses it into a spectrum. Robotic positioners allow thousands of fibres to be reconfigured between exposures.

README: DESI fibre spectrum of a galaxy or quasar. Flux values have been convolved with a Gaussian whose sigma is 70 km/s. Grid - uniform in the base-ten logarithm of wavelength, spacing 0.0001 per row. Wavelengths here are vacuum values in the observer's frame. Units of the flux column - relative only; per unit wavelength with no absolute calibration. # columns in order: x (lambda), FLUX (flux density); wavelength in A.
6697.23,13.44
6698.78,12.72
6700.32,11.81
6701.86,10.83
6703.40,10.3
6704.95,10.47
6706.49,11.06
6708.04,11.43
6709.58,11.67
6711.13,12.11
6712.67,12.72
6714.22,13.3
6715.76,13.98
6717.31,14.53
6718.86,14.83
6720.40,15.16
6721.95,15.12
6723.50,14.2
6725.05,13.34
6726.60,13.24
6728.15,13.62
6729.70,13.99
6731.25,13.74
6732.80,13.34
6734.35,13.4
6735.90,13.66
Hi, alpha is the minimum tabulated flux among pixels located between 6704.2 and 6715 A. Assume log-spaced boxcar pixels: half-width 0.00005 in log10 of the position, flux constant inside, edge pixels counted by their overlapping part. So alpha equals 10.47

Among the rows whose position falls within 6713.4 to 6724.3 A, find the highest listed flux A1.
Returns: 15.16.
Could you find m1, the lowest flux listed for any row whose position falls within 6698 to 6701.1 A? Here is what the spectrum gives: 11.81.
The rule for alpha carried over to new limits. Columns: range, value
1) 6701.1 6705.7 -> 10.3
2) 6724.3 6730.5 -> 13.24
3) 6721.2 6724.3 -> 14.2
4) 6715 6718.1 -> 13.98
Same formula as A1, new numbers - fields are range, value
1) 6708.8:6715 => 13.3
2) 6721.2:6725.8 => 15.12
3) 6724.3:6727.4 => 13.34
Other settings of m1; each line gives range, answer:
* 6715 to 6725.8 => 13.34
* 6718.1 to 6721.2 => 14.83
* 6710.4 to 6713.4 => 12.11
